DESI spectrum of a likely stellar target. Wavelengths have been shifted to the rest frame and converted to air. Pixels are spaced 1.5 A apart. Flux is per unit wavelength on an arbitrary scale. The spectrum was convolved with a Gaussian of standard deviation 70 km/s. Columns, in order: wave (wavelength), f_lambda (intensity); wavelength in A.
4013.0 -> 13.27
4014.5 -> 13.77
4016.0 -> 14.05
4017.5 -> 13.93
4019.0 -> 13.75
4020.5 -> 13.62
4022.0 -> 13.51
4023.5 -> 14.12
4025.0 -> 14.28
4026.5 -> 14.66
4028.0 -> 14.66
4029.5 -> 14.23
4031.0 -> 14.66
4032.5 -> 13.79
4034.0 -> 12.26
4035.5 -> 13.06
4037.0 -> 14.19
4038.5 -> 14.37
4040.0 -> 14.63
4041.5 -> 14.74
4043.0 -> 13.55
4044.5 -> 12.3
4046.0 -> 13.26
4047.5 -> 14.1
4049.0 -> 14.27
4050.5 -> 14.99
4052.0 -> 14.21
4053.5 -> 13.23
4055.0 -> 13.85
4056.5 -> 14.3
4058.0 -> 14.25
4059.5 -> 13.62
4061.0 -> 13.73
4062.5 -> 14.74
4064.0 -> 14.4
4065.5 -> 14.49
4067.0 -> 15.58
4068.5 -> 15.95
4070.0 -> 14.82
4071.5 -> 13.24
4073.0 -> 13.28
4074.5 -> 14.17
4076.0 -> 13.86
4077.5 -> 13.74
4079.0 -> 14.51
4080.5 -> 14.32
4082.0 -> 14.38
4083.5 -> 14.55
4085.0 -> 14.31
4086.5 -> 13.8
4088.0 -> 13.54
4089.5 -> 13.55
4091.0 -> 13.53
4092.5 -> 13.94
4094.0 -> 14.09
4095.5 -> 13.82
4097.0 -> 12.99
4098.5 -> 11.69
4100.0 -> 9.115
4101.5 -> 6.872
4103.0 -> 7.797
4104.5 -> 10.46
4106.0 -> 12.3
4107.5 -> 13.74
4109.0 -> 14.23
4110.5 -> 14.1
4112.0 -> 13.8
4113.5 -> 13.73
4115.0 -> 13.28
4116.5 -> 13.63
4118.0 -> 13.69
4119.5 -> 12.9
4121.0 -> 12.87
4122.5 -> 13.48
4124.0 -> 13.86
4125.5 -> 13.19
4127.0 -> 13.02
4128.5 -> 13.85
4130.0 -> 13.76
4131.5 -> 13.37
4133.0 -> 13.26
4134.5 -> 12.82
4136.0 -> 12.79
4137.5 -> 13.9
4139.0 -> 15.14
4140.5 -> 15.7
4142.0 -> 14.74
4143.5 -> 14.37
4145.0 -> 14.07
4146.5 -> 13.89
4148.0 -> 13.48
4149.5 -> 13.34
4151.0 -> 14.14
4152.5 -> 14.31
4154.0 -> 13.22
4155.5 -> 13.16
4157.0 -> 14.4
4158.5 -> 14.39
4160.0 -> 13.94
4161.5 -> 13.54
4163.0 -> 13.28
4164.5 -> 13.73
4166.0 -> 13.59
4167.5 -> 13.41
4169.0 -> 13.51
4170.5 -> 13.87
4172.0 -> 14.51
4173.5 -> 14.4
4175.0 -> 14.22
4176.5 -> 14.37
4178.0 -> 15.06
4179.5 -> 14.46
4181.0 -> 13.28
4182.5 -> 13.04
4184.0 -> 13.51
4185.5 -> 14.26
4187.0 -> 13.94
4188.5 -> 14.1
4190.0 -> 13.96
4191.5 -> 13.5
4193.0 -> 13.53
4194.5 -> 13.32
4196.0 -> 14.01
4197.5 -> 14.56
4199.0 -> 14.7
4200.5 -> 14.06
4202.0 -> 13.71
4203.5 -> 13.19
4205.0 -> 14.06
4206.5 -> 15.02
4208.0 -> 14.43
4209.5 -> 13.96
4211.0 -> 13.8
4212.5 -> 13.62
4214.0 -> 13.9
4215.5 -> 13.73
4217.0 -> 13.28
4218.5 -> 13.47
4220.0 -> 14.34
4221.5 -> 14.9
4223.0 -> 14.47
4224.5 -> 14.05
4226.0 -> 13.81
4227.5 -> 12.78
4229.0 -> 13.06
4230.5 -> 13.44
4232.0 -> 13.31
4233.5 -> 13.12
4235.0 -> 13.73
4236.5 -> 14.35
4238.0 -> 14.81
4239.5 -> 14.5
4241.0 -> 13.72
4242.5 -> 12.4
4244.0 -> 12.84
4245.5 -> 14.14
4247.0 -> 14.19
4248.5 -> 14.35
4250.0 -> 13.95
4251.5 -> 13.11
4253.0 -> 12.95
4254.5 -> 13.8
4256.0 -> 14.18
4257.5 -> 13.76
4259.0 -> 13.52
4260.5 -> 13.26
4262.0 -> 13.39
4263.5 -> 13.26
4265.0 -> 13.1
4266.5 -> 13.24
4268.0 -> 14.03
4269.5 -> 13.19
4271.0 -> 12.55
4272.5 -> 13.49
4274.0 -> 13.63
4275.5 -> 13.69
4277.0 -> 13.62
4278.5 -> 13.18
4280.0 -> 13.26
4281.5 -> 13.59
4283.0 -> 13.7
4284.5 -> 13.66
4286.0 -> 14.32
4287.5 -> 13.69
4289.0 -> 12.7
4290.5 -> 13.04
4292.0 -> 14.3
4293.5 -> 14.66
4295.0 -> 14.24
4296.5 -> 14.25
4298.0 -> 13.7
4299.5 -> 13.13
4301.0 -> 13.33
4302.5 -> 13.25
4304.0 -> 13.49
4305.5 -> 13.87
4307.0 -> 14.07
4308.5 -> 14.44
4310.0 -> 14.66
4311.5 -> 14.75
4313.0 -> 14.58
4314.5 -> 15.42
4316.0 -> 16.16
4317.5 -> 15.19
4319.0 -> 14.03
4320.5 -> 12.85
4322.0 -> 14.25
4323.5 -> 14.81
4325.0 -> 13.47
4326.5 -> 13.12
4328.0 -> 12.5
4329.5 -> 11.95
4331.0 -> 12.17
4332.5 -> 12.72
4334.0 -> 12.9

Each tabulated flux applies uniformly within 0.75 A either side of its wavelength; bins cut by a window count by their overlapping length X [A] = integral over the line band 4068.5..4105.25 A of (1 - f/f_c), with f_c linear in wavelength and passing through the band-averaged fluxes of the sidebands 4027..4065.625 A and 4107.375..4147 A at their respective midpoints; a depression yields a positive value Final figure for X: 2.3 A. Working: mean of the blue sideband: 14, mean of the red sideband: 13.7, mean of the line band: 13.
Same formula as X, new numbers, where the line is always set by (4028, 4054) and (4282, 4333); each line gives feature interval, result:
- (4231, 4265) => 0.50 A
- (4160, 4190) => -0.06 A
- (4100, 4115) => 2.23 A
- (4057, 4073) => -0.61 A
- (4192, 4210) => -0.23 A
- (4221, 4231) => 0.07 A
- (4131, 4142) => -0.04 A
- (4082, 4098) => 0.10 A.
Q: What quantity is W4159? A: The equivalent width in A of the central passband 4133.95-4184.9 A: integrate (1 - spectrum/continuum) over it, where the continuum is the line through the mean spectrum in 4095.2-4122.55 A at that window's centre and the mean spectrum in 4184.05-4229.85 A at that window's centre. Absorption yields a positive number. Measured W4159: -3.17 A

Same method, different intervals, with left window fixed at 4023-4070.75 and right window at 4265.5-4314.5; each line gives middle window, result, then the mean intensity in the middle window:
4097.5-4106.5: 2.78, 9.72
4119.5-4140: 0.78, 13.5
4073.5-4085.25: -0.08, 14.2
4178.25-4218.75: 0.06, 13.9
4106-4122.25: 0.60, 13.5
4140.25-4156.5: 0.00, 14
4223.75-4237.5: 0.31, 13.5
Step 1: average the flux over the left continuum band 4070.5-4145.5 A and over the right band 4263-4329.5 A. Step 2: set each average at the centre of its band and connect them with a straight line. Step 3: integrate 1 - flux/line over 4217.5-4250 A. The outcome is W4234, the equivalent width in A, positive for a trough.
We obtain -0.4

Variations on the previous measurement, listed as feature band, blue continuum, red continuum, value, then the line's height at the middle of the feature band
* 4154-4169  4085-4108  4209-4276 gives -1.02 A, 12.8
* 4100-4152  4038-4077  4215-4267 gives 2.97 A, 14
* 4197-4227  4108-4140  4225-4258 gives -0.89 A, 13.6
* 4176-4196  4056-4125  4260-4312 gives -0.51 A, 13.5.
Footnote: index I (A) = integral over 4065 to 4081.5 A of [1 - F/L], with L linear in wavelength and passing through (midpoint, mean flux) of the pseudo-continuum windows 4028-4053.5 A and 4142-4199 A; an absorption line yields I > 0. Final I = -0.53 A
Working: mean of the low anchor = 13.9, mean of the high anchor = 13.9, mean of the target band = 14.4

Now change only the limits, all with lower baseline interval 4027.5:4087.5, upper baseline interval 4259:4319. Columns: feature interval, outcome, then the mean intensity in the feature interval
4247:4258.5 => 0.09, 13.8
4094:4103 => 2.02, 10.9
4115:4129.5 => 0.66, 13.4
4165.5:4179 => -0.15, 14.1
